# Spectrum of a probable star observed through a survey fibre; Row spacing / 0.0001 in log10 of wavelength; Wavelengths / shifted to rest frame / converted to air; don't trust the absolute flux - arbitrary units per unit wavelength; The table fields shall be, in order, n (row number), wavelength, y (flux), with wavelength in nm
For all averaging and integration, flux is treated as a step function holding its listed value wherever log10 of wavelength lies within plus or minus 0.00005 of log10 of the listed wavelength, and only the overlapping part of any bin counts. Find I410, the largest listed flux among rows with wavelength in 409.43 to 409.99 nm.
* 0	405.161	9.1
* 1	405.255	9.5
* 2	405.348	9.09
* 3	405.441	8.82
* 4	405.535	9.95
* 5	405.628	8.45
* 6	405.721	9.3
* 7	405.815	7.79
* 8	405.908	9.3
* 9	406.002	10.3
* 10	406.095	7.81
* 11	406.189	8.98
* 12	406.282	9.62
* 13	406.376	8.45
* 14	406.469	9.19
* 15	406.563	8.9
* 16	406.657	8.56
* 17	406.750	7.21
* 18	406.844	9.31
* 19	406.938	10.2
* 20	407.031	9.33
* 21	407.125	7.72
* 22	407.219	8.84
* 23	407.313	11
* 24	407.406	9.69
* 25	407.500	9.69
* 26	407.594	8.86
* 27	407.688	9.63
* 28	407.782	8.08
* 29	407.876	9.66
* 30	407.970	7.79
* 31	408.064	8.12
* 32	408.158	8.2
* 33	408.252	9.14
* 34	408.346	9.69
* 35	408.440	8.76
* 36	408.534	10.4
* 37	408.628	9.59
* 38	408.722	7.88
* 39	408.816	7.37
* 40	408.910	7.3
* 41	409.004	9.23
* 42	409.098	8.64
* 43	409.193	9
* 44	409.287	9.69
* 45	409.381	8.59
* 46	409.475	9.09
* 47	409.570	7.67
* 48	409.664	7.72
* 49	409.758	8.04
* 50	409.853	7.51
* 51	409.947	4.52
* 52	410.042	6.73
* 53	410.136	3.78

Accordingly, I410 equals 9.09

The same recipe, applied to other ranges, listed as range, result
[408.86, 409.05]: 9.23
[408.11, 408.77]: 10.4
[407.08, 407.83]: 11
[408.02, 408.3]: 9.14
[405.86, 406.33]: 10.3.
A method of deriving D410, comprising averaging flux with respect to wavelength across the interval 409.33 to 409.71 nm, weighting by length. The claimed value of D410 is 8.29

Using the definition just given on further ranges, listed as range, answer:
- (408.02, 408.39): 8.79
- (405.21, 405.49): 9.14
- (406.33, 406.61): 8.85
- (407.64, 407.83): 8.84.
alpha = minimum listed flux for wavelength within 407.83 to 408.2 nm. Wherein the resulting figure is 7.79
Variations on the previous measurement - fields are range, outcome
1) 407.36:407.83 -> 8.08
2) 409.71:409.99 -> 4.52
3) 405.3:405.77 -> 8.45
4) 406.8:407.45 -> 7.72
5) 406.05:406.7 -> 7.81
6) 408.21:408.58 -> 8.76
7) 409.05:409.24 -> 8.64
